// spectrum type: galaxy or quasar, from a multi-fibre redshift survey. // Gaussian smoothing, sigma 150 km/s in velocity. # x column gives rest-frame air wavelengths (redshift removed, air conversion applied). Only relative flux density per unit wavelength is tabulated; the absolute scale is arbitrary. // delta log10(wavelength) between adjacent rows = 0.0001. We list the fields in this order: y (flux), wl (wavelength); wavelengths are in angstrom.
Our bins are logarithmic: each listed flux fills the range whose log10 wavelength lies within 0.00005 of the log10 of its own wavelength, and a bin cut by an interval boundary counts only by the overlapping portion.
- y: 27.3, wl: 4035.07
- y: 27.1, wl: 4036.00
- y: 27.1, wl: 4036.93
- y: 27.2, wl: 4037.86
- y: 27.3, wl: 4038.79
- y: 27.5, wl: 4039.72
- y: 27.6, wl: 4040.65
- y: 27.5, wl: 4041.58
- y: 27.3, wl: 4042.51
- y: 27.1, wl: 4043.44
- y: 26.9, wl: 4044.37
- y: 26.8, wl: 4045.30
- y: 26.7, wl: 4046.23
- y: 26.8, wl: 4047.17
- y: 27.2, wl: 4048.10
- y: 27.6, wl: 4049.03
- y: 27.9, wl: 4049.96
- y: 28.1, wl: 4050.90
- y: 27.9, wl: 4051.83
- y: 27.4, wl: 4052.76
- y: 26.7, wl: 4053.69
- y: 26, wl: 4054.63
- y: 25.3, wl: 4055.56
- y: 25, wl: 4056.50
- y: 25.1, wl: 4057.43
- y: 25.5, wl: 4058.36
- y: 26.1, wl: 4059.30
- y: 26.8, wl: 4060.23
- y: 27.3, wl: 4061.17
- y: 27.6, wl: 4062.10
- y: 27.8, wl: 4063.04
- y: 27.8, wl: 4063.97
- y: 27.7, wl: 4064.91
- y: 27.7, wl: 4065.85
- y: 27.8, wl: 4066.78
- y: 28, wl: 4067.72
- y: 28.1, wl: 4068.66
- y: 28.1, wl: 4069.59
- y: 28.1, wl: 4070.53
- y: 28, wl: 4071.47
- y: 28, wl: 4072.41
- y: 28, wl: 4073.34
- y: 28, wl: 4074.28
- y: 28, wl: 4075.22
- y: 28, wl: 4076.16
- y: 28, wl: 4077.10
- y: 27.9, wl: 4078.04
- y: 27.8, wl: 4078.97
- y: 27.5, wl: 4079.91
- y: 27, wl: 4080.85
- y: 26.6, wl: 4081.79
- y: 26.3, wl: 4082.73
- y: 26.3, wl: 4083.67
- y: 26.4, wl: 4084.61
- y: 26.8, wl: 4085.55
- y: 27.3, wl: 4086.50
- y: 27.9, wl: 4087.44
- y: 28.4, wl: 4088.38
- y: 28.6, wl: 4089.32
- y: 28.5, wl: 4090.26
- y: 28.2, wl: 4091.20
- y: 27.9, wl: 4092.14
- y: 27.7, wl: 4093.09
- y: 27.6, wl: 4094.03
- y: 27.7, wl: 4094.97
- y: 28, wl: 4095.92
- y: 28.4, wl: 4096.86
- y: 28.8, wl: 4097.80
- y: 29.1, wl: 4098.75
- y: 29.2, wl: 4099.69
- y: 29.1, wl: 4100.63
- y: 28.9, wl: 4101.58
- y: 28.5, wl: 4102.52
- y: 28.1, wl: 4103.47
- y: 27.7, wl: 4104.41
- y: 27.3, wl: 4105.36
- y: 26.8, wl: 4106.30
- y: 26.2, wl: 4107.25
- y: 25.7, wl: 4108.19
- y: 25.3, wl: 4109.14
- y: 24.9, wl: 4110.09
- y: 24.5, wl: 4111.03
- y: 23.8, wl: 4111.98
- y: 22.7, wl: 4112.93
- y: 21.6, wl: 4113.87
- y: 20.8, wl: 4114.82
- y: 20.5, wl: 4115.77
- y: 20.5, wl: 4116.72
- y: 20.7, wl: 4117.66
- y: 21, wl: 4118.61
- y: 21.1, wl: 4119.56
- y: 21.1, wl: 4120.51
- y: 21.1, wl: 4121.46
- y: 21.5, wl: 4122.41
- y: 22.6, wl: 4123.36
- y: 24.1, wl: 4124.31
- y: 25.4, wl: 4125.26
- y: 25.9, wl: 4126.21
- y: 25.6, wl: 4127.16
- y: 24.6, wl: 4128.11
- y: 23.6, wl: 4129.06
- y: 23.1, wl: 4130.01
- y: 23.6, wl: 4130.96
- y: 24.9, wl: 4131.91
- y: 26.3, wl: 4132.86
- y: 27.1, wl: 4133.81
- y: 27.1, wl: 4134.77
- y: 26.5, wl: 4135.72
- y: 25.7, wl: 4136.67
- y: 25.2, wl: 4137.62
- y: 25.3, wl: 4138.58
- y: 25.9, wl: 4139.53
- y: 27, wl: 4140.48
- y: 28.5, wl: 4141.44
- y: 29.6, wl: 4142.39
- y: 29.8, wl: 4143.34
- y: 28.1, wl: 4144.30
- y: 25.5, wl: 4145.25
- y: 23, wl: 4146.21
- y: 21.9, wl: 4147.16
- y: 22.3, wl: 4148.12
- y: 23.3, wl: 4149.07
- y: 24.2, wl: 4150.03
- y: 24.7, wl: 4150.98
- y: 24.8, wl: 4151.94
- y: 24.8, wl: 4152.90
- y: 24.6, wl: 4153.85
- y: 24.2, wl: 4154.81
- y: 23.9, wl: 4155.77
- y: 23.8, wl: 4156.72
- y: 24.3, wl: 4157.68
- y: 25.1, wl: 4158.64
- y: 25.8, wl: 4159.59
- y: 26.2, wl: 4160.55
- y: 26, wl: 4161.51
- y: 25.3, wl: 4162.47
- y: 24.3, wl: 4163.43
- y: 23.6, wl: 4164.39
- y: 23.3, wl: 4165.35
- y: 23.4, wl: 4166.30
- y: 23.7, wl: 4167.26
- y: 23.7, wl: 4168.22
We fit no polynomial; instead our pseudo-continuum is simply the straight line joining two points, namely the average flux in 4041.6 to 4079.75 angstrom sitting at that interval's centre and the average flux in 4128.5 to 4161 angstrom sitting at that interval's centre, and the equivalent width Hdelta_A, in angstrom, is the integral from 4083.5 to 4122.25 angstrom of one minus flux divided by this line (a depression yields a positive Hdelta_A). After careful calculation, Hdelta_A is 0.7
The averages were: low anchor 27.3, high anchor 25.3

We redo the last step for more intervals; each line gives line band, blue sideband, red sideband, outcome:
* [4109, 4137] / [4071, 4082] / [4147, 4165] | 2.4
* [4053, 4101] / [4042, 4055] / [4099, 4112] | -0.8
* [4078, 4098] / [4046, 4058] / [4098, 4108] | 0.0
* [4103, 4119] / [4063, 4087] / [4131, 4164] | 1.5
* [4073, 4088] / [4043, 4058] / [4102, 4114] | -0.6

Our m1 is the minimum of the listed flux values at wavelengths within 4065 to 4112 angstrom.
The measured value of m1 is 23.8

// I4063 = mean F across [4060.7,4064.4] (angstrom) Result 27.7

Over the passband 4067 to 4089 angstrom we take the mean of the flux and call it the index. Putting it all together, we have 27.6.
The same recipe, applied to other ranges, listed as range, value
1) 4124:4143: 25.8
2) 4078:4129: 25.8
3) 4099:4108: 28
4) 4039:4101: 27.5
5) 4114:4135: 23.2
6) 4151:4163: 24.9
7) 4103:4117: 24.5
